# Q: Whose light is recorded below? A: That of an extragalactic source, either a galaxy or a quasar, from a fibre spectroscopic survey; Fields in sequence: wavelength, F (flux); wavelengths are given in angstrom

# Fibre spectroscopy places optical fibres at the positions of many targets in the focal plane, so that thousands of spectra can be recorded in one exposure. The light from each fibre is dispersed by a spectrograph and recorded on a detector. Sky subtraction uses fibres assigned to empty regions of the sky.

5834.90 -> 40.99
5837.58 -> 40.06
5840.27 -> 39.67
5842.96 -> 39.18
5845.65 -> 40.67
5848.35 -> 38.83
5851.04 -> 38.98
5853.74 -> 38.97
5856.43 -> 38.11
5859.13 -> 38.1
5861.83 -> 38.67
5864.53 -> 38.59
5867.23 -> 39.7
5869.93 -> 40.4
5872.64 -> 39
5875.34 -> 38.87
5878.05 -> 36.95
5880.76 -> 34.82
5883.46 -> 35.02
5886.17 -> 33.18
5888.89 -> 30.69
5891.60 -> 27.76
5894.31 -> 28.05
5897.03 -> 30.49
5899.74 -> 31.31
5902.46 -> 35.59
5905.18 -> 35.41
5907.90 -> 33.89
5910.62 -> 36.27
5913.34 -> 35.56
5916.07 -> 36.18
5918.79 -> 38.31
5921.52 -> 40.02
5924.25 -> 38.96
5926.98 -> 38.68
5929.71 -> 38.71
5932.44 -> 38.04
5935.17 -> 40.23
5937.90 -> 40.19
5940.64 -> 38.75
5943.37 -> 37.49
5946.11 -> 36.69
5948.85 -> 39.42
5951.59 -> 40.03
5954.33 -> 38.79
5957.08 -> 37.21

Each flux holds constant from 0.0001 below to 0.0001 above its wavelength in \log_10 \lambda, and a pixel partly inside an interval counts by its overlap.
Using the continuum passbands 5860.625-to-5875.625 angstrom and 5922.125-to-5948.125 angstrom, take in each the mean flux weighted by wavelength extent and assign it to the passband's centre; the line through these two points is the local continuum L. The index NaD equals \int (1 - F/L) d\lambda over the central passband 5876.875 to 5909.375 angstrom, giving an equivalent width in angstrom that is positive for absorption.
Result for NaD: 5.2 angstrom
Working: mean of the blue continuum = 39.2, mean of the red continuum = 38.7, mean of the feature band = 32.8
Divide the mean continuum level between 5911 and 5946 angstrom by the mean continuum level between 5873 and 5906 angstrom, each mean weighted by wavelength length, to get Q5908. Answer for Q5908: 1.15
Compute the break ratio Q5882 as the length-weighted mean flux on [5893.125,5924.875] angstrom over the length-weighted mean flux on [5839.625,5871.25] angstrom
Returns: 0.89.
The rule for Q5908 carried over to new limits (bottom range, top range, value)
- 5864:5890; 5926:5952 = 1.06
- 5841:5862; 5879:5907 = 0.83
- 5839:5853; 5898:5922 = 0.90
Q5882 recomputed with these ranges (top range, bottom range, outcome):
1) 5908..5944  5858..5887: 1.01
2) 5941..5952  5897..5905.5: 1.15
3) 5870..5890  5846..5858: 0.92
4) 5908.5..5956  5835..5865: 0.98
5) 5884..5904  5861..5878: 0.80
